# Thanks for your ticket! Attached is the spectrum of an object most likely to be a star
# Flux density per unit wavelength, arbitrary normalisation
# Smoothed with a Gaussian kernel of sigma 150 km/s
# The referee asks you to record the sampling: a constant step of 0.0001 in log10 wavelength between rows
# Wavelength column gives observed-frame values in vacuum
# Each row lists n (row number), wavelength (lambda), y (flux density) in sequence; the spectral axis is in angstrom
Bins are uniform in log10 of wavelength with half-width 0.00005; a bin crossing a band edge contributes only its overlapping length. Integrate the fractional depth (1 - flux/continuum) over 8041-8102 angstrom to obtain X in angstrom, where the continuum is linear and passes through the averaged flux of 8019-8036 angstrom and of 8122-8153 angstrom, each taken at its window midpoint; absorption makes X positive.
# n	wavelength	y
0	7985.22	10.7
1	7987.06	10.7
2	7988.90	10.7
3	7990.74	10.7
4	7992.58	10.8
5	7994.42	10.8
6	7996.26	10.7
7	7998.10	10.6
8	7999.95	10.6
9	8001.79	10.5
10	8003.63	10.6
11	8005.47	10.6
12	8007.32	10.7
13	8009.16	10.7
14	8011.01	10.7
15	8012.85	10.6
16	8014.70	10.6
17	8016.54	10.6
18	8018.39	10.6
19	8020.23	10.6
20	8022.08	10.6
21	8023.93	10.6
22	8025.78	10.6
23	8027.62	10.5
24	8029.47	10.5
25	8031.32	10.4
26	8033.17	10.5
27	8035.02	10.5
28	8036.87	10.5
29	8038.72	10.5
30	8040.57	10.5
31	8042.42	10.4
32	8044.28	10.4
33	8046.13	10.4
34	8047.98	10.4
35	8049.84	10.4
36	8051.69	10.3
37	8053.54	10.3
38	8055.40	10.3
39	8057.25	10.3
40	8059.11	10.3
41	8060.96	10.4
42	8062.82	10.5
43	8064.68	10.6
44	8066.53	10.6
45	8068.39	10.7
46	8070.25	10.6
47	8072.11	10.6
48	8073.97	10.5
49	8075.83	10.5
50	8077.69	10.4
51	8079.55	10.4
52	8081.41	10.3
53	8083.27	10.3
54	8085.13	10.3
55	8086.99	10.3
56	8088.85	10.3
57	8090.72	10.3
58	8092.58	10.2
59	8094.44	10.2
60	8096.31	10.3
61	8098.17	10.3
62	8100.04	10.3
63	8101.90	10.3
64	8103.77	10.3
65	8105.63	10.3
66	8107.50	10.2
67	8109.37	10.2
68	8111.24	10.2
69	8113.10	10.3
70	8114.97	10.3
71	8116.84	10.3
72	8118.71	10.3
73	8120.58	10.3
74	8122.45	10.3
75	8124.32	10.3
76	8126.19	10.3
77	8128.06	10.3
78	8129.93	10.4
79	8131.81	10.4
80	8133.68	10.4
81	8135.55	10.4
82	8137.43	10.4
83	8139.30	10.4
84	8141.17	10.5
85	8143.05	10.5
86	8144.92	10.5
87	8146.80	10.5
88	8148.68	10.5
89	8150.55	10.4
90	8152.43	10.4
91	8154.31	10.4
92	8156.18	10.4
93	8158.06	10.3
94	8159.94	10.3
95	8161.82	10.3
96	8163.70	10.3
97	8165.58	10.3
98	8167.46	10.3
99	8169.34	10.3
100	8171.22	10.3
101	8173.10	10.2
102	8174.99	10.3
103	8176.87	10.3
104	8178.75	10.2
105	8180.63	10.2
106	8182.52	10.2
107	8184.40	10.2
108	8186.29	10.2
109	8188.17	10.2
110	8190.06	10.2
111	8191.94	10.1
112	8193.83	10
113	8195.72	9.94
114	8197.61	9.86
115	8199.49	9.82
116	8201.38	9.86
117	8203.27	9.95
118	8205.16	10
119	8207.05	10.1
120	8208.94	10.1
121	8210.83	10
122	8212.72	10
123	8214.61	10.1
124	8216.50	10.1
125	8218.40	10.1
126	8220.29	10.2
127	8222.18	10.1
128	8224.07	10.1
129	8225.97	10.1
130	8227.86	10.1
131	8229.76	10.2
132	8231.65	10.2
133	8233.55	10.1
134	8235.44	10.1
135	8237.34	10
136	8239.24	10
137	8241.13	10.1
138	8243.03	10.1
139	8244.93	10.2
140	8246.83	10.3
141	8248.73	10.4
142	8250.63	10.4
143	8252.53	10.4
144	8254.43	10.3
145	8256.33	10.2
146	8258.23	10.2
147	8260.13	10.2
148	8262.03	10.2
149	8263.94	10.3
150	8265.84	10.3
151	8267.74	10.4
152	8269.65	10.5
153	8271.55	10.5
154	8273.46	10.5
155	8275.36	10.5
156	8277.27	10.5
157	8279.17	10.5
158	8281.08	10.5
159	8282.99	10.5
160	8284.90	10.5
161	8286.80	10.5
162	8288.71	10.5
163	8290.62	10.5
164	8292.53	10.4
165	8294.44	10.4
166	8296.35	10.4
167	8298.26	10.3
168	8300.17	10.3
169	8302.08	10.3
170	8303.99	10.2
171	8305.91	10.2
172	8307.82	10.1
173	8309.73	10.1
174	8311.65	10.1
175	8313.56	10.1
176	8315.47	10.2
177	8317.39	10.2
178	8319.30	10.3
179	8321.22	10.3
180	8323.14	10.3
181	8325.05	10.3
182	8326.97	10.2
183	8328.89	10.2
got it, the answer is 0.57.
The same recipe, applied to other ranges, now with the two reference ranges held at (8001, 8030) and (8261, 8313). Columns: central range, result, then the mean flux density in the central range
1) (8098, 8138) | 0.8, 10.3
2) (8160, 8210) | 1.5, 10.1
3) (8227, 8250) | 0.6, 10.2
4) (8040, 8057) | 0.3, 10.4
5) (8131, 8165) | 0.3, 10.4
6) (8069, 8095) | 0.4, 10.4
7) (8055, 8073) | 0.1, 10.5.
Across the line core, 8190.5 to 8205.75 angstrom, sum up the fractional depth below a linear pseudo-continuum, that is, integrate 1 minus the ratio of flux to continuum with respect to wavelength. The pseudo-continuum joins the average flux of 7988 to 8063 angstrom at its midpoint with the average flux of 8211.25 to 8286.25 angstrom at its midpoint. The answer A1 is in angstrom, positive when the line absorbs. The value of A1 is 0.5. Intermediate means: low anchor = 10.5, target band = 9.95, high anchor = 10.3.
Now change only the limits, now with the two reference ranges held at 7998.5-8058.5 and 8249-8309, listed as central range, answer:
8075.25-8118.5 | 0.7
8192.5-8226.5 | 1.3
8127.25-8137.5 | 0.1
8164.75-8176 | 0.2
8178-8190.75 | 0.3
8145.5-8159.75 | 0.0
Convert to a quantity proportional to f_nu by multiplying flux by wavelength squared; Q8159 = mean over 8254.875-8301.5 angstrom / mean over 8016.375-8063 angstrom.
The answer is 1.1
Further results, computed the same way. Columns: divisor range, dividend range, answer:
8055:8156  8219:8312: 1.03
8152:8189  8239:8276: 1.02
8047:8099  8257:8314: 1.05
